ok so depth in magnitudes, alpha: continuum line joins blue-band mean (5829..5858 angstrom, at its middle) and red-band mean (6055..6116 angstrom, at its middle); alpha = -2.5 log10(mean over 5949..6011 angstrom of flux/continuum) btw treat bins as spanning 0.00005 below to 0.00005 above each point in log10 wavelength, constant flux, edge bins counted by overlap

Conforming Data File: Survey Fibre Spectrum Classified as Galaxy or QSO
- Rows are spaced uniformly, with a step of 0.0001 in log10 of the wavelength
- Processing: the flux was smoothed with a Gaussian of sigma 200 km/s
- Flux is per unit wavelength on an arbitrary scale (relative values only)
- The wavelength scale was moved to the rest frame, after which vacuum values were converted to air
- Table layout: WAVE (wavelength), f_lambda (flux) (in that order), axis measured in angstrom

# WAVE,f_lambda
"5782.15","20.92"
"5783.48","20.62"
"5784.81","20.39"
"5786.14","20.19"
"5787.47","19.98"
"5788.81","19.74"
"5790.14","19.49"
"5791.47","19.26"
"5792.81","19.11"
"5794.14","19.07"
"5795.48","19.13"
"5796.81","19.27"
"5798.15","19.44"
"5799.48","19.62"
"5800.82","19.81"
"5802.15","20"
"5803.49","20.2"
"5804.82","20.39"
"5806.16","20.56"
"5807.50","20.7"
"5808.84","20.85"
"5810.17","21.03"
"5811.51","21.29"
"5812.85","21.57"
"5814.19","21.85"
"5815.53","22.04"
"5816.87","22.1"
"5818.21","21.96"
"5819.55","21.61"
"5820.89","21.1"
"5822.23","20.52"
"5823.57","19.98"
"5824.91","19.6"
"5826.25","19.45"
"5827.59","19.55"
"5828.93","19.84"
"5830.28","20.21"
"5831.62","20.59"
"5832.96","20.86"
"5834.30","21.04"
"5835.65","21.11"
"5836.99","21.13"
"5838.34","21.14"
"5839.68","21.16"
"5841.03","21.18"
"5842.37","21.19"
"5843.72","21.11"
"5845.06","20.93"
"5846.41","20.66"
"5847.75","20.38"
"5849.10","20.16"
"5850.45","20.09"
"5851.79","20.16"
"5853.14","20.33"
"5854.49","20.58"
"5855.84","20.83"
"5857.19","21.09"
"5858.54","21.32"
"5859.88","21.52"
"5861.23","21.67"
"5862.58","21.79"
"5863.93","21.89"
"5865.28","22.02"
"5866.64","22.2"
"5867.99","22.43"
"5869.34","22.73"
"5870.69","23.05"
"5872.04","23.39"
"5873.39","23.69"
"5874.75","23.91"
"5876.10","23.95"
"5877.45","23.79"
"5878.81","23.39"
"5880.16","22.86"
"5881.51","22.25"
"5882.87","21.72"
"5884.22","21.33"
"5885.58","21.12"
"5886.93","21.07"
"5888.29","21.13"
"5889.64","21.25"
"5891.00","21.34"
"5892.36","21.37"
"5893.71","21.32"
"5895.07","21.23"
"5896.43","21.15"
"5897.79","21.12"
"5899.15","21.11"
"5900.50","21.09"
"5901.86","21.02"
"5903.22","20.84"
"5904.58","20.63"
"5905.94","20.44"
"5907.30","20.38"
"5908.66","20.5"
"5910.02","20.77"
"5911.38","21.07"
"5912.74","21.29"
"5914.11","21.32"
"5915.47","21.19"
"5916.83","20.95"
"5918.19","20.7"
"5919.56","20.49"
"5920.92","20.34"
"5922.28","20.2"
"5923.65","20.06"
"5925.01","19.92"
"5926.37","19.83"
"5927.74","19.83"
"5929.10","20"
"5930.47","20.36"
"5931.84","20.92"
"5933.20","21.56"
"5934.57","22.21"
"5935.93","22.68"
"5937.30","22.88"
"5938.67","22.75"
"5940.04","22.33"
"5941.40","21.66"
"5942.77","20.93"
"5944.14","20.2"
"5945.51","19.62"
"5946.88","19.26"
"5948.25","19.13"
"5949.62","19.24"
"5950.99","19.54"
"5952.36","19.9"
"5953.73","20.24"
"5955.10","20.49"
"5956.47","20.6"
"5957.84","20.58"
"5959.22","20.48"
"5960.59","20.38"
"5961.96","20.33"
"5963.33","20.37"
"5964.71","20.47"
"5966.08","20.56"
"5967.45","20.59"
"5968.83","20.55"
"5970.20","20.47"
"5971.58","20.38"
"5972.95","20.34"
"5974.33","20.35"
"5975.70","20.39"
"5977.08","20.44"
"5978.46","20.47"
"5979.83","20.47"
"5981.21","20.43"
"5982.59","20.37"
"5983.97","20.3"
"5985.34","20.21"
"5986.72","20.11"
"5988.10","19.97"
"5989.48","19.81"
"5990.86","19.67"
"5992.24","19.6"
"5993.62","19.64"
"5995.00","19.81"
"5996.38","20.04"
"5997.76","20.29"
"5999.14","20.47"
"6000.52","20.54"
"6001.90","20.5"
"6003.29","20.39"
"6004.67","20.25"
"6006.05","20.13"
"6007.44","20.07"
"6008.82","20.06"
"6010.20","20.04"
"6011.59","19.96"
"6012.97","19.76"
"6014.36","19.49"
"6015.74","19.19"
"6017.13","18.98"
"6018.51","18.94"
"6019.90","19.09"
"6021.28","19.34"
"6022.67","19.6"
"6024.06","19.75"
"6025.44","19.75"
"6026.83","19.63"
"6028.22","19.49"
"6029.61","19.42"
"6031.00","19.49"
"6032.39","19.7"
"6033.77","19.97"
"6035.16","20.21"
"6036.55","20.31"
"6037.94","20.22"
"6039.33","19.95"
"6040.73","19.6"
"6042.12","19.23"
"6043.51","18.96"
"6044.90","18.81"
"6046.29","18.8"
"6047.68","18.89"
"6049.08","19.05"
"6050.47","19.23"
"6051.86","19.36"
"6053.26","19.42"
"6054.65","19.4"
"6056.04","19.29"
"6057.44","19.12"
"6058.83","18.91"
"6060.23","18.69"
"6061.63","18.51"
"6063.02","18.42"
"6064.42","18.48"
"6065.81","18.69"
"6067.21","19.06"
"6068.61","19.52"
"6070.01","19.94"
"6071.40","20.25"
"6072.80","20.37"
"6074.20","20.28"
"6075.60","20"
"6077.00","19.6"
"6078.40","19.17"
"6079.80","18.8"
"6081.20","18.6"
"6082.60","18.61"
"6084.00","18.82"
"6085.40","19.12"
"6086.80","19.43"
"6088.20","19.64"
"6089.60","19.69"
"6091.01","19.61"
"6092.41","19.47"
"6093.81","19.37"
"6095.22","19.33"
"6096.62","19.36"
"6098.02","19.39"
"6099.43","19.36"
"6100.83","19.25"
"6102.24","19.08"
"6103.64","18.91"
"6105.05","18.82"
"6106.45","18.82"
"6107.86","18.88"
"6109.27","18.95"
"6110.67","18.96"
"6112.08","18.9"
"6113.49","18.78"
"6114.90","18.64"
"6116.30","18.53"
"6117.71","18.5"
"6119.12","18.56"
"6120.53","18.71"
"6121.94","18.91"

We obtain -0.02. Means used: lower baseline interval 20.7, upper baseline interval 19.2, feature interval 20.2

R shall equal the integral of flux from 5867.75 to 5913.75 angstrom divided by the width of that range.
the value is 21.7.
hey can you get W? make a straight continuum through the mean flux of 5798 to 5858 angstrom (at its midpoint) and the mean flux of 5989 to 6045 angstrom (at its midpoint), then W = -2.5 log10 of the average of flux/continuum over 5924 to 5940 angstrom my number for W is -0.053 mag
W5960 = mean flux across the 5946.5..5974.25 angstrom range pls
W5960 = 20.2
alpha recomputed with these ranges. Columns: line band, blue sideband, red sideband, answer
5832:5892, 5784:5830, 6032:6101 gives -0.079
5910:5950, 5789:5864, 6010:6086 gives -0.041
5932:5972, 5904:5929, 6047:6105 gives -0.024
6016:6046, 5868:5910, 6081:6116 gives 0.025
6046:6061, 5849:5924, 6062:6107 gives 0.029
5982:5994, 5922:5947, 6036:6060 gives 0.011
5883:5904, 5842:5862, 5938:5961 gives -0.028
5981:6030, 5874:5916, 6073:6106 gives 0.022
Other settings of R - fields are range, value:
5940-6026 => 20.1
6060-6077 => 19.4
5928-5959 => 20.8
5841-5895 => 21.7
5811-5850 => 20.9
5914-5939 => 20.9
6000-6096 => 19.5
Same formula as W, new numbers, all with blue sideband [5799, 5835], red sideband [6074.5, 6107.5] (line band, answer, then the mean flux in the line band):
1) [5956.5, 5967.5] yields -0.03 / 20.5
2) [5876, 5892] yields -0.09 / 22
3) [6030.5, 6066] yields 0.01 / 19.3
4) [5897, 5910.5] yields -0.03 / 20.8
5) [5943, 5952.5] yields 0.02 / 19.6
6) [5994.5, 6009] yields -0.03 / 20.2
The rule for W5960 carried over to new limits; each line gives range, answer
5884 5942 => 21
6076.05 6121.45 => 19.1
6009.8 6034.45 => 19.5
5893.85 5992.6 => 20.6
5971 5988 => 20.3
